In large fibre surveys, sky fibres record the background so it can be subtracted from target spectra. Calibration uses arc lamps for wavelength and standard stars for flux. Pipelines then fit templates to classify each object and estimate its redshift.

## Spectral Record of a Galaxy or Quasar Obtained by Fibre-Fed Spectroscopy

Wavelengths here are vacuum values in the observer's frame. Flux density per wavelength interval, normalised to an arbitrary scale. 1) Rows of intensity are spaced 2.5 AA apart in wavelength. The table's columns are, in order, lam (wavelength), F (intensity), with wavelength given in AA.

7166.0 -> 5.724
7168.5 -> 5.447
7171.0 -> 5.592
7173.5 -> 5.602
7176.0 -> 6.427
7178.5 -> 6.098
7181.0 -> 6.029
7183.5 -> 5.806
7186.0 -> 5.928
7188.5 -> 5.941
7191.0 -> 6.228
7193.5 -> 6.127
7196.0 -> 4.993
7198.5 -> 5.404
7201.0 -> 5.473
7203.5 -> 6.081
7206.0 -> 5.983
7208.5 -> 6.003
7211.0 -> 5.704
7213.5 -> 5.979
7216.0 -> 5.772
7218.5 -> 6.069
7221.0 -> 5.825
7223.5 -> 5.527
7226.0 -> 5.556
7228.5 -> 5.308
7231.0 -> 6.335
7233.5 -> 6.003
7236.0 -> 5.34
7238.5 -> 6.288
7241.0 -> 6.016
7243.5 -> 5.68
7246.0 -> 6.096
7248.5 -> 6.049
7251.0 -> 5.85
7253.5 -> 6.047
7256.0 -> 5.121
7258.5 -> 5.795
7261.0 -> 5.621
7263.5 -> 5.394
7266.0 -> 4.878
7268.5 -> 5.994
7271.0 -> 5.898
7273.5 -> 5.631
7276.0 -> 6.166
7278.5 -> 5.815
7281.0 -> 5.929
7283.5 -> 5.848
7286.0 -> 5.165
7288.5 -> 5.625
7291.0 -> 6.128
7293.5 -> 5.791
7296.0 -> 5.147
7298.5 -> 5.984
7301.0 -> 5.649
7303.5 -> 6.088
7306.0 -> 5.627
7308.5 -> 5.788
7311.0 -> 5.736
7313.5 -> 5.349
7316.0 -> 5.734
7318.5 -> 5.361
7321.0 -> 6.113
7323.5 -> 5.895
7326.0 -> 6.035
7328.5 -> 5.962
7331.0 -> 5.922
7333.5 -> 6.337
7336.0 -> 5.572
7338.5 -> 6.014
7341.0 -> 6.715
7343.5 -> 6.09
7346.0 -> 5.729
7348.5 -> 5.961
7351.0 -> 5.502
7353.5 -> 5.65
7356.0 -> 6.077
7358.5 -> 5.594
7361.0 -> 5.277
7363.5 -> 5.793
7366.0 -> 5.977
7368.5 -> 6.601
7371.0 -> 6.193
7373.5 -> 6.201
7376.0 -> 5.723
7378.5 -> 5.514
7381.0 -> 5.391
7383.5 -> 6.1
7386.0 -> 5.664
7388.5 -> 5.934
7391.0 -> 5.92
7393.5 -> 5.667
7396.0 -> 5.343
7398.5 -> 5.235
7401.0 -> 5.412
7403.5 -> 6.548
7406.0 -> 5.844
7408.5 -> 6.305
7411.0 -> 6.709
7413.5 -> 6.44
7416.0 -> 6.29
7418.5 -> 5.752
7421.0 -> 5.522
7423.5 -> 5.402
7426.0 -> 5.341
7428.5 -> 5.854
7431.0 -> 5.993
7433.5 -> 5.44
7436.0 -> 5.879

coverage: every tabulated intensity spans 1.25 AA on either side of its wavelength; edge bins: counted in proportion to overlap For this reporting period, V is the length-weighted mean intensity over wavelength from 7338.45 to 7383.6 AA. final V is 5.89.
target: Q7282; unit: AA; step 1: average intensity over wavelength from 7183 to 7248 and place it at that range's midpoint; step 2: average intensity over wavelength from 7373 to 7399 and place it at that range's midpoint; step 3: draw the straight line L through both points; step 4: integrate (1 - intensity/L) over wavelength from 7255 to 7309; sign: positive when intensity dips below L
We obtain 0.85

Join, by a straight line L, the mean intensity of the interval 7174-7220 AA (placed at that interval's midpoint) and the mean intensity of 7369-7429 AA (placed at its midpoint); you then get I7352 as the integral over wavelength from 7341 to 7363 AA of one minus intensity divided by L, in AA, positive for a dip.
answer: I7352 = 0.3 AA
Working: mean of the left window 5.89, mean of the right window 5.86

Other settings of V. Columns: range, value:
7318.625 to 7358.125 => 5.95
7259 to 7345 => 5.79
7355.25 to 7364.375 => 5.66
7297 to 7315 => 5.74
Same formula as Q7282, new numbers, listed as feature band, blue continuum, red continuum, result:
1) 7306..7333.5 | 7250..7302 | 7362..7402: -0.36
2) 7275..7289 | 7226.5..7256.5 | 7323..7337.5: 0.34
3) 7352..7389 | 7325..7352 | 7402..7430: 0.93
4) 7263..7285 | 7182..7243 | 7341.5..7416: 0.43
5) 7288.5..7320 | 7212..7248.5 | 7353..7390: 0.81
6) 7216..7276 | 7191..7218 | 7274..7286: 0.53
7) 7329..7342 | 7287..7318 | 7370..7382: -0.77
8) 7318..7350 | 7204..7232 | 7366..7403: -0.99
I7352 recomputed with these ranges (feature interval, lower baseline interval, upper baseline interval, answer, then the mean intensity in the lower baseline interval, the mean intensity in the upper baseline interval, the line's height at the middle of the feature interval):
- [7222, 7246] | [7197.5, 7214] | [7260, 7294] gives -0.2 AA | 5.8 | 5.7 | 5.76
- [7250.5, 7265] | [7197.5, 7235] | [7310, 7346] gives 0.6 AA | 5.8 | 5.91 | 5.84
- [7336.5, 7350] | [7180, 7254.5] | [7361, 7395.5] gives -0.5 AA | 5.85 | 5.86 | 5.86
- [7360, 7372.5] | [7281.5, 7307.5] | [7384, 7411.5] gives -0.4 AA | 5.71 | 5.85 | 5.81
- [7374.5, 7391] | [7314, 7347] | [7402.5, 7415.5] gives 1.3 AA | 5.95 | 6.36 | 6.22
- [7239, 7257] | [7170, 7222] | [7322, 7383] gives 0.0 AA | 5.86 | 5.91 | 5.88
